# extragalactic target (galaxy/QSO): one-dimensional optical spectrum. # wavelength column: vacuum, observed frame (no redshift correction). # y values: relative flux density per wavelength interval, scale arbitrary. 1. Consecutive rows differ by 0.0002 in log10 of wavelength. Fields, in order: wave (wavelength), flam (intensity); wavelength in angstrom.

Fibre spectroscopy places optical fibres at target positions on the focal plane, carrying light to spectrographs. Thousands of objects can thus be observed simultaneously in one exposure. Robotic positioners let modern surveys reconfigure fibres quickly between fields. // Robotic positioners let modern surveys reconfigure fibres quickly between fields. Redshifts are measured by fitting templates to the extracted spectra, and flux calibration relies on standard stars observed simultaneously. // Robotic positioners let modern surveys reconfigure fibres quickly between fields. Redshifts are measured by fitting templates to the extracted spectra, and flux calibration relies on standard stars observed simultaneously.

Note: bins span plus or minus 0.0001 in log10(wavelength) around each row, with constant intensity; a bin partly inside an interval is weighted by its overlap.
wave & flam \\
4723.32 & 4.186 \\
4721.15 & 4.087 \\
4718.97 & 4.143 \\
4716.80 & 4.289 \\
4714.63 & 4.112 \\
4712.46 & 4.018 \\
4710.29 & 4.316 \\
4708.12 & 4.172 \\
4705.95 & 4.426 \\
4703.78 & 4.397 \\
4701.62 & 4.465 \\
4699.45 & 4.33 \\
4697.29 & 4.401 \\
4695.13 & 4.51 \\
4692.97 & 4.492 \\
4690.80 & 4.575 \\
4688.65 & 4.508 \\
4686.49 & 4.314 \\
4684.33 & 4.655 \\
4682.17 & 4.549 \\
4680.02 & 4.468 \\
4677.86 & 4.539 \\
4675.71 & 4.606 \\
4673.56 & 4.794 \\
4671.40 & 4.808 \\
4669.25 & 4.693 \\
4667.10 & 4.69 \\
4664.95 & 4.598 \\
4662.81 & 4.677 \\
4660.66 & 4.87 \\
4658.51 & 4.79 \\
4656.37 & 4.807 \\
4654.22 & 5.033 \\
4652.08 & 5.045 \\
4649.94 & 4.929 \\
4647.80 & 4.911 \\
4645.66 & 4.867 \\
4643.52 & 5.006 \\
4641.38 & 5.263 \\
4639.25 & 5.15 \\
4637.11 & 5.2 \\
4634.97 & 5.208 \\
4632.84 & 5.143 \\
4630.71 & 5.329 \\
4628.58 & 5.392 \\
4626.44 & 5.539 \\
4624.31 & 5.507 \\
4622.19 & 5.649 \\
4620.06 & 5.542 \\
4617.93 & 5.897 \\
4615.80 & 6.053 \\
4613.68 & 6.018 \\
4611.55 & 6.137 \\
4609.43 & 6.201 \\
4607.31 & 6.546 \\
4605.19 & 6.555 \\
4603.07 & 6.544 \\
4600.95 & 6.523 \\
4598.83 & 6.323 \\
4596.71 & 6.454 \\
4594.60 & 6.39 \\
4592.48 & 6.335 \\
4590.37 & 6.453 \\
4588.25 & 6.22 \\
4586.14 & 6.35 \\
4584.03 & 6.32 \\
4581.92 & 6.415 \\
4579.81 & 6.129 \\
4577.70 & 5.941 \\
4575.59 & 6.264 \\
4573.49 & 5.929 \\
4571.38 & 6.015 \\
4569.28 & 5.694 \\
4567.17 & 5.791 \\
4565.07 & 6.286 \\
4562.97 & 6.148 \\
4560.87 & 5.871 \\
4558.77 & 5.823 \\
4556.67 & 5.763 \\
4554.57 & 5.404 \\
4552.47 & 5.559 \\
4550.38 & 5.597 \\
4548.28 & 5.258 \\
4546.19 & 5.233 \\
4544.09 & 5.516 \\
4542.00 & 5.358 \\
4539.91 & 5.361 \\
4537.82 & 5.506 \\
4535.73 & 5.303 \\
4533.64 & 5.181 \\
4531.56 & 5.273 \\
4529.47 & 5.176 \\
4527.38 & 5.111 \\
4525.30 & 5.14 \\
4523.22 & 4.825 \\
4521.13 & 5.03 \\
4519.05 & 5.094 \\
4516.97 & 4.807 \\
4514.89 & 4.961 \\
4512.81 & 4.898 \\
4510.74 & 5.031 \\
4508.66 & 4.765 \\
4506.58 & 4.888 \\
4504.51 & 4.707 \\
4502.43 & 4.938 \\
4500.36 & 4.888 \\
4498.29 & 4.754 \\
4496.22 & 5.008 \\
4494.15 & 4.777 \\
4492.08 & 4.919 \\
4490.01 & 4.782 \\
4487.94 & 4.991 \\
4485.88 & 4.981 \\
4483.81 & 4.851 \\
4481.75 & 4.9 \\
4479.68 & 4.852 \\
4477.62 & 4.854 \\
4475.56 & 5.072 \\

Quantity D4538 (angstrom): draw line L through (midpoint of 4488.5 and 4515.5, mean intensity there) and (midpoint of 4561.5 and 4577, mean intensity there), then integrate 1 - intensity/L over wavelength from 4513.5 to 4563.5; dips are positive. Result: 1.44 angstrom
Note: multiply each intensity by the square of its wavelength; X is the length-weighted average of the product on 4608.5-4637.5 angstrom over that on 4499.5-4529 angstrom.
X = 1.2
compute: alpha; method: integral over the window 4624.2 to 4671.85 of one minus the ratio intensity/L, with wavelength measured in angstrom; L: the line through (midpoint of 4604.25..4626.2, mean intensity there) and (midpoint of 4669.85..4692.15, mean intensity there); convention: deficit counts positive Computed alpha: 2.5 angstrom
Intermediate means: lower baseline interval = 5.99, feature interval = 5.01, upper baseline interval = 4.58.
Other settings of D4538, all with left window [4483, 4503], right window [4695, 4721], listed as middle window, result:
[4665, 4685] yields -1.2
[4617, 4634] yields -3.7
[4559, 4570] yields -3.0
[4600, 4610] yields -4.2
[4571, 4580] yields -2.7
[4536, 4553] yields -2.4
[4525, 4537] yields -1.1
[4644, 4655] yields -1.3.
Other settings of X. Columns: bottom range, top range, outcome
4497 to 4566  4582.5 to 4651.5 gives 1.15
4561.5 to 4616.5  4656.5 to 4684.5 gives 0.78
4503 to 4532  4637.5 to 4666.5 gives 1.05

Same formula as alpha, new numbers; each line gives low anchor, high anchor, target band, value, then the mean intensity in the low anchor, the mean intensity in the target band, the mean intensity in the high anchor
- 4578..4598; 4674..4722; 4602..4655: 0.71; 6.33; 5.55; 4.39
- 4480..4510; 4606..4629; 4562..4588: -2.73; 4.87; 6.11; 5.88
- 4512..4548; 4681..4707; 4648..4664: -0.85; 5.17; 4.88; 4.47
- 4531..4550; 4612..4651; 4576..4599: -4.03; 5.34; 6.3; 5.38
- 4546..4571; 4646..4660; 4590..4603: -2.46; 5.73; 6.42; 4.91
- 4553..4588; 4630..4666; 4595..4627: -3.71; 6.01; 6.11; 4.99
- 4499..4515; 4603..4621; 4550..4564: -0.66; 4.88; 5.74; 6.15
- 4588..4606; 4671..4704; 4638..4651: 0.97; 6.43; 5.02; 4.52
